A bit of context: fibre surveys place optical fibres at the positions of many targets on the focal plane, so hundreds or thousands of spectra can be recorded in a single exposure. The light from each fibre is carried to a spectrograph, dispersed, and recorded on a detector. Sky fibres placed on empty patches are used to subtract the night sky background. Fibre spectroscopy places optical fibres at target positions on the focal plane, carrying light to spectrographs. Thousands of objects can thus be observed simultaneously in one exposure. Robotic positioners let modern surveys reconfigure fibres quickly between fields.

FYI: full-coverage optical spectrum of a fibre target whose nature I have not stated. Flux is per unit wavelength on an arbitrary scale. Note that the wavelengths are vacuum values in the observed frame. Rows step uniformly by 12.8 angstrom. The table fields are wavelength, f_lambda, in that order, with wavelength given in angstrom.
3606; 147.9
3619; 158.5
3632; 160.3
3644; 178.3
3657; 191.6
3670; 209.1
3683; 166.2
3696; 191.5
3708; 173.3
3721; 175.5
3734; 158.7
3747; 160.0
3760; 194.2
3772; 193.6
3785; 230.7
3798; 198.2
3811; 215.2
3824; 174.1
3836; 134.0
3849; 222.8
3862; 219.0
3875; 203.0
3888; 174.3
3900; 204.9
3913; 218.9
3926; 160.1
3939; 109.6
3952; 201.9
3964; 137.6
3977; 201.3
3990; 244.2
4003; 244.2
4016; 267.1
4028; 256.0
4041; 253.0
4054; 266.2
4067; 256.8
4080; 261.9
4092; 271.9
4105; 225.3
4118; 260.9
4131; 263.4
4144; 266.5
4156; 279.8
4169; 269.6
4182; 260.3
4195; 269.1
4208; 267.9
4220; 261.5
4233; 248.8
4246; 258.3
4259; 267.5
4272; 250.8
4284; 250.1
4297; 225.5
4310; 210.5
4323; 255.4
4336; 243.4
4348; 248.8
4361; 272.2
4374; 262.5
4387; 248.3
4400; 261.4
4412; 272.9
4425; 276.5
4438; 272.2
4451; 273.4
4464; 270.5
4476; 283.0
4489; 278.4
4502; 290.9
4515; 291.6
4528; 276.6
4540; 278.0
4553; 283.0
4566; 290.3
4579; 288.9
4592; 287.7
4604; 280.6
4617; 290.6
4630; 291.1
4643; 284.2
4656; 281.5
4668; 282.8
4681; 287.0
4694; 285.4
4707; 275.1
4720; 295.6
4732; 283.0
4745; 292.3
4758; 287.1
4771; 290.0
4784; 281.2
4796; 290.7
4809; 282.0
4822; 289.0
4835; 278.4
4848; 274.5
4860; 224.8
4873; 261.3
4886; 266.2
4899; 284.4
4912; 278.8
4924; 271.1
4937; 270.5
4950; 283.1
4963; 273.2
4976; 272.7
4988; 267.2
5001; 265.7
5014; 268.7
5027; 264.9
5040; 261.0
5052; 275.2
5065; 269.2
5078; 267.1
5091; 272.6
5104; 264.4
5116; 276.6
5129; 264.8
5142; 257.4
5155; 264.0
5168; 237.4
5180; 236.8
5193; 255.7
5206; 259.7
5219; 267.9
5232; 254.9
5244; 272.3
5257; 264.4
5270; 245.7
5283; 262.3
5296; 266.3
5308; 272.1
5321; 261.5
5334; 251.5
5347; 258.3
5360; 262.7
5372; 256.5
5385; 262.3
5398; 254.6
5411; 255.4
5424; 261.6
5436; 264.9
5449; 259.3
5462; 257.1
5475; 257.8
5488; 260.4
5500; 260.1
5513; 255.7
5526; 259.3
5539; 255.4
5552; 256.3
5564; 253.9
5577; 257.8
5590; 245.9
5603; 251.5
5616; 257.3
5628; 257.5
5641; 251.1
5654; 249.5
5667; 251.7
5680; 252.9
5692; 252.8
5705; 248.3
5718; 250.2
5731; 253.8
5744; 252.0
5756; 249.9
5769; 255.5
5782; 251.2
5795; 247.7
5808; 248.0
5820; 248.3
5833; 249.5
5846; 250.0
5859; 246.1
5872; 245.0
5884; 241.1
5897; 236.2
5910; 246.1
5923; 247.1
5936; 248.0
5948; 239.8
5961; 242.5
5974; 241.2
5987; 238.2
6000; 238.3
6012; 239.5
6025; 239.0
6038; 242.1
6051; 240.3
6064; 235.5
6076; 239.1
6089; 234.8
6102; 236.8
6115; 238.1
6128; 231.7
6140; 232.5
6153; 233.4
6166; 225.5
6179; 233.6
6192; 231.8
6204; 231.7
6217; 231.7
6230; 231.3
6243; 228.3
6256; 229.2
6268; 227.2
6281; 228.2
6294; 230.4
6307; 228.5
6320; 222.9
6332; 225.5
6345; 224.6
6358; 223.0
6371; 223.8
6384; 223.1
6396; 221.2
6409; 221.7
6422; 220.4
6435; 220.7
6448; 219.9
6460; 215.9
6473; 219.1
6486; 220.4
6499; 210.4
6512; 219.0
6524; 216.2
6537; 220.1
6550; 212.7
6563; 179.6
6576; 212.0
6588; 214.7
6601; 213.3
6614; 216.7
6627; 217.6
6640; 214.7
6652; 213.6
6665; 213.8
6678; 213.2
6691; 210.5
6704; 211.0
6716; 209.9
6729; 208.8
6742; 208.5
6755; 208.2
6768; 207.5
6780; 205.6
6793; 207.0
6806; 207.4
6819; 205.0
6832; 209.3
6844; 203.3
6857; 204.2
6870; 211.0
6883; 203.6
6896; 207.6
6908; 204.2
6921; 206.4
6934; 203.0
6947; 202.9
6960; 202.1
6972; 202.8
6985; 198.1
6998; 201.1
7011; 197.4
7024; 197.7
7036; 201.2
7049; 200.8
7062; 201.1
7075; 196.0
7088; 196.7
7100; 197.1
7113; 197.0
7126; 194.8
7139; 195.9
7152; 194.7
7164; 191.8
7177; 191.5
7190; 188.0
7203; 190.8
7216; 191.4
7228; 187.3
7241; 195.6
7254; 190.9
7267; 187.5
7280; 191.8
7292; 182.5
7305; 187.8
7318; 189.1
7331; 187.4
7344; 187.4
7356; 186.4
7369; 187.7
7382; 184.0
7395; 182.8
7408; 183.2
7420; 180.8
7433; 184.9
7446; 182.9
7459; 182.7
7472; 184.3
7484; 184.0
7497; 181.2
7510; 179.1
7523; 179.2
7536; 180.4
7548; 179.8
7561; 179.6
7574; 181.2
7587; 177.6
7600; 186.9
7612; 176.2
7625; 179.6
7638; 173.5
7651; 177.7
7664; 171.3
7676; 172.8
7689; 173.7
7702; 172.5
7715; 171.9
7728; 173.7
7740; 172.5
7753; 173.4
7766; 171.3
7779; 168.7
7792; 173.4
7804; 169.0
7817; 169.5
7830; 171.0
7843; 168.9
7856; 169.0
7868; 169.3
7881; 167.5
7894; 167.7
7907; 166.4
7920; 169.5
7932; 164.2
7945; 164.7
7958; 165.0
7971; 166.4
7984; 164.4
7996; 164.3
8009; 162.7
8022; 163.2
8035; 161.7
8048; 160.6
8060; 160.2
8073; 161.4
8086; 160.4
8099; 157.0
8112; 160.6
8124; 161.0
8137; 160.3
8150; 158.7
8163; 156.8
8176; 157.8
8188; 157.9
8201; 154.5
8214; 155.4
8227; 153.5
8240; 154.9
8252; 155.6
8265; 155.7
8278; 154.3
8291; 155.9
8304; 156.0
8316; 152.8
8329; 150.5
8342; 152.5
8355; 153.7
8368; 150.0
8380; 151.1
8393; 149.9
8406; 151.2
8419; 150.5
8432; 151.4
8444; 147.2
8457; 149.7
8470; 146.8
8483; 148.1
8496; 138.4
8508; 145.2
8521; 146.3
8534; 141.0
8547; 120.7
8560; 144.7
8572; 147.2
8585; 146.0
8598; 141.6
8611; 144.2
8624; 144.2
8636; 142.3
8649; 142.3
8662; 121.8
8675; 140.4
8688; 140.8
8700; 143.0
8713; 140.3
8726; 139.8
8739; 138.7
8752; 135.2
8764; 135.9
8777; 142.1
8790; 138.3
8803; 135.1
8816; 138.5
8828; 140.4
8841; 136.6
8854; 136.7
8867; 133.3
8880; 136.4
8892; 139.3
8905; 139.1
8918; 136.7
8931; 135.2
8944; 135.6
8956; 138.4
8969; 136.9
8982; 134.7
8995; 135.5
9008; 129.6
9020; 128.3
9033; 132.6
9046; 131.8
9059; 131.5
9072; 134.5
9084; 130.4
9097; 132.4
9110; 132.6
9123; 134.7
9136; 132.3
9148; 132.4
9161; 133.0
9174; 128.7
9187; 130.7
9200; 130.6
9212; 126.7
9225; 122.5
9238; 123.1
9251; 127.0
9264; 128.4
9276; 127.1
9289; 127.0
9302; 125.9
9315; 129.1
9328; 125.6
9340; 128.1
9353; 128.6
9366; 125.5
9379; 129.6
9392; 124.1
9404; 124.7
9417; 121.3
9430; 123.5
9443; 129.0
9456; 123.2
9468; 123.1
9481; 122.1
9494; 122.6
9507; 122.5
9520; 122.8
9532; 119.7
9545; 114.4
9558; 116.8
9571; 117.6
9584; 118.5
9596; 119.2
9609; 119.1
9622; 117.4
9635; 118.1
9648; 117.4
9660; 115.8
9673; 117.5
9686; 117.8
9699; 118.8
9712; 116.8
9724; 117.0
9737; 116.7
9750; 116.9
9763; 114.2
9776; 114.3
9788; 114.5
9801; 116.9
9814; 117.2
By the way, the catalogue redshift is 0.000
